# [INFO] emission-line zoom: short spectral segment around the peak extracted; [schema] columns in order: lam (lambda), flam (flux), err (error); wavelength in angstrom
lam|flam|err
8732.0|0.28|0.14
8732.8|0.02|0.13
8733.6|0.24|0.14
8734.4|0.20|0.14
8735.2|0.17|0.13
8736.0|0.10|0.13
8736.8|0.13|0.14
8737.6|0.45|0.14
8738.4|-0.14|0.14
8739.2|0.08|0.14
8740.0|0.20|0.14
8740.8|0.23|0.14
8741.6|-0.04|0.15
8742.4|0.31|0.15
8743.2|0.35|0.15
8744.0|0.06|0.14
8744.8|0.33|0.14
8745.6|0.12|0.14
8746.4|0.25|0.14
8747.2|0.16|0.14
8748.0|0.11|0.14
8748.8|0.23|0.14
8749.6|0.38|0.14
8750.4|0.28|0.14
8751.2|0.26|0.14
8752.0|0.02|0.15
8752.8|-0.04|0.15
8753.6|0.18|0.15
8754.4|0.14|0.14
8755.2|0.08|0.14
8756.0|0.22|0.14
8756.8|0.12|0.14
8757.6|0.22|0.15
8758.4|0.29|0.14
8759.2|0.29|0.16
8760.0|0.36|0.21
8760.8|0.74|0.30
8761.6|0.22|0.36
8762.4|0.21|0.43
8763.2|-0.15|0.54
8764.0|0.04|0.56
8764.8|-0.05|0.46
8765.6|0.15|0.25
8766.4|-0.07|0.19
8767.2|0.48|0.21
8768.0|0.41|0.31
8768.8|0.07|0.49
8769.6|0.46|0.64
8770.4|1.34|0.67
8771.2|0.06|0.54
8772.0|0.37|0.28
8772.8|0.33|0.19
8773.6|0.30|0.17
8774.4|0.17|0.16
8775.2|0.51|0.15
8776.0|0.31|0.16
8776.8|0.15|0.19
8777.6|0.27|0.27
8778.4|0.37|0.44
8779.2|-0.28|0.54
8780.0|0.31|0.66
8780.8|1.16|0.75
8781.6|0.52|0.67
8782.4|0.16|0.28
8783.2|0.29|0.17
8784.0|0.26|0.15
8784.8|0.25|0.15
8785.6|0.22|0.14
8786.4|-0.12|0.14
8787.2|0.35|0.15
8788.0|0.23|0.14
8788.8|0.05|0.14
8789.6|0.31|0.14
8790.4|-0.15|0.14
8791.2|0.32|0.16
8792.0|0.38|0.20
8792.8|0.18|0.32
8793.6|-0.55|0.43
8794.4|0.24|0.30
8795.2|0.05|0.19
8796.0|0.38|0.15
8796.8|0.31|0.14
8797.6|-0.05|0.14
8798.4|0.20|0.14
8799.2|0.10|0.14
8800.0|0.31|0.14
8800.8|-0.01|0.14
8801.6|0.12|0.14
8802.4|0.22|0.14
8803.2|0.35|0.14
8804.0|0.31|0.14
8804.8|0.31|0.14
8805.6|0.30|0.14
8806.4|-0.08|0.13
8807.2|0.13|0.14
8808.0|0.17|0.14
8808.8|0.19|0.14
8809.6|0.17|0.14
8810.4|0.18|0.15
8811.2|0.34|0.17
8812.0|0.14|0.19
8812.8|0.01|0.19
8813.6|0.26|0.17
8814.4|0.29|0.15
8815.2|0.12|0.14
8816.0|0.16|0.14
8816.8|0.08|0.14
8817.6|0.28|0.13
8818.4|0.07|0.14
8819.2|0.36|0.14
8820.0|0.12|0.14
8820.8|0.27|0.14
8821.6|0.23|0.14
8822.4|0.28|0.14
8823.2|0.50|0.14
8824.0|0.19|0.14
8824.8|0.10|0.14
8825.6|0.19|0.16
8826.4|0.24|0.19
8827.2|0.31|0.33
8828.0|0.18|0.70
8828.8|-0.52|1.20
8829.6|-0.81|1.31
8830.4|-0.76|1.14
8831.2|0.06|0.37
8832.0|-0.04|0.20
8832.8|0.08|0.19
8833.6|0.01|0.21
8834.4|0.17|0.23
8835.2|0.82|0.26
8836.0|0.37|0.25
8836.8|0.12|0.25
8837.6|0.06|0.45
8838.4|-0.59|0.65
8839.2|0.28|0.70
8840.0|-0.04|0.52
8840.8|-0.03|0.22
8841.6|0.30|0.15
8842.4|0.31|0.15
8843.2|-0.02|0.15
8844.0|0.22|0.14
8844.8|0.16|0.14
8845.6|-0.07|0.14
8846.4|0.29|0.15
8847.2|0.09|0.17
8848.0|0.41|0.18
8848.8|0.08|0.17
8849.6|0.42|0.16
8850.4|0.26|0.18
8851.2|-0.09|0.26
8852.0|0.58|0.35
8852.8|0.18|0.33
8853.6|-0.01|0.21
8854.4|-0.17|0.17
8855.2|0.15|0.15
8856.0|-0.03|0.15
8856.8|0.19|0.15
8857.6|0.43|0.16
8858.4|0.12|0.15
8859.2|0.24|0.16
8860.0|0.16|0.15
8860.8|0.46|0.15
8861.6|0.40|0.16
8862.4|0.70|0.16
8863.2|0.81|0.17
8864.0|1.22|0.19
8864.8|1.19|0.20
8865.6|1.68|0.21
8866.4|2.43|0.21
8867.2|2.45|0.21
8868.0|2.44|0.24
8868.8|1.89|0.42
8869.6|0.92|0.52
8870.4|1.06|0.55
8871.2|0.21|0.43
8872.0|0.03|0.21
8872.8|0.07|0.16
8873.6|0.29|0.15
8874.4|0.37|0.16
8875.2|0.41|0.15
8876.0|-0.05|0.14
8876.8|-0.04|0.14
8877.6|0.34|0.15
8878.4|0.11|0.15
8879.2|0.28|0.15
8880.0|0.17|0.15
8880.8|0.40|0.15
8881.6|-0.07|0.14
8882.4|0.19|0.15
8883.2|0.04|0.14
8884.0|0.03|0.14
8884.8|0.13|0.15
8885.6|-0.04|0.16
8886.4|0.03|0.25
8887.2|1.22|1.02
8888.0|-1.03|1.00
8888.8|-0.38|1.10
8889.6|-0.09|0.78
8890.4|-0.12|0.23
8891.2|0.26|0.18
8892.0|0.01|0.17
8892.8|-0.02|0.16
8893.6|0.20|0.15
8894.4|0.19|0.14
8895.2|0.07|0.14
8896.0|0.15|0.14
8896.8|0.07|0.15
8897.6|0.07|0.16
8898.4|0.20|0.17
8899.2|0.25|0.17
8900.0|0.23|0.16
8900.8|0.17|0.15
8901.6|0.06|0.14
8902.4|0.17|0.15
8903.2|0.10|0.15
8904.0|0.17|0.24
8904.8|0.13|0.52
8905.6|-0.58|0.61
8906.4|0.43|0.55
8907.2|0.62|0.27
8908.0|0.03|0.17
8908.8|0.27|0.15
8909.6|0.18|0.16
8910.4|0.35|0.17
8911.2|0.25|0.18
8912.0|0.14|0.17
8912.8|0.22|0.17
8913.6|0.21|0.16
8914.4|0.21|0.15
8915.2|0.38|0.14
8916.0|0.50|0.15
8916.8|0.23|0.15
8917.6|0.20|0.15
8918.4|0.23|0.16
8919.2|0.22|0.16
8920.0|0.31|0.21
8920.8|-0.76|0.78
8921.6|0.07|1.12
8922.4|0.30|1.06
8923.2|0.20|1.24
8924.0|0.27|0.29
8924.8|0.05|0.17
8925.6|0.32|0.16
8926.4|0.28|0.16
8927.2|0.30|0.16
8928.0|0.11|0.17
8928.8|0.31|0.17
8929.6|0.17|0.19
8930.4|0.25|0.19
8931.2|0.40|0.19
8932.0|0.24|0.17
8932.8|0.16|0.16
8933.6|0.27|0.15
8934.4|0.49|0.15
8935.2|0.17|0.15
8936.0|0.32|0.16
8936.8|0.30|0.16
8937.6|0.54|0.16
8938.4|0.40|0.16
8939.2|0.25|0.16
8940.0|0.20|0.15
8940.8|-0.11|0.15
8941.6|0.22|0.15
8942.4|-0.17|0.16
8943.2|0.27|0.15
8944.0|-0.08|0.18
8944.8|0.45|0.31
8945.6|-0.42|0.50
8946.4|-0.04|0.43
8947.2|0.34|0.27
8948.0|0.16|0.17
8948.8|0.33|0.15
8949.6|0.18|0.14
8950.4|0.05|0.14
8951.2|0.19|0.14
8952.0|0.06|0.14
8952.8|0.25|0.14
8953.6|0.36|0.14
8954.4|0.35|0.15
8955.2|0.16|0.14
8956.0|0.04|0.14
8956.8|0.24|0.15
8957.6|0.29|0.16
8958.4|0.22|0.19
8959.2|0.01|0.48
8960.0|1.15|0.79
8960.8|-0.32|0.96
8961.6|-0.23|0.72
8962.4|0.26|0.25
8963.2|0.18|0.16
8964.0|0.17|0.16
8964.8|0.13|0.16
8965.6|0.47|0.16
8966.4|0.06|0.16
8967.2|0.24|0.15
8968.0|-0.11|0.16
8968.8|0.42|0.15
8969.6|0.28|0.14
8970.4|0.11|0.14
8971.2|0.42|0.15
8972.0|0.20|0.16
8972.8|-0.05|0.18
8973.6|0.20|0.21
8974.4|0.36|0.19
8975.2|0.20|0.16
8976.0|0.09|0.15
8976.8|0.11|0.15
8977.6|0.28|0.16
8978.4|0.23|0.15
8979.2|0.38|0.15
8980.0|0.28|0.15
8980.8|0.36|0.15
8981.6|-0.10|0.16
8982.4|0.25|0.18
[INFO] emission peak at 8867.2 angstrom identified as H-beta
